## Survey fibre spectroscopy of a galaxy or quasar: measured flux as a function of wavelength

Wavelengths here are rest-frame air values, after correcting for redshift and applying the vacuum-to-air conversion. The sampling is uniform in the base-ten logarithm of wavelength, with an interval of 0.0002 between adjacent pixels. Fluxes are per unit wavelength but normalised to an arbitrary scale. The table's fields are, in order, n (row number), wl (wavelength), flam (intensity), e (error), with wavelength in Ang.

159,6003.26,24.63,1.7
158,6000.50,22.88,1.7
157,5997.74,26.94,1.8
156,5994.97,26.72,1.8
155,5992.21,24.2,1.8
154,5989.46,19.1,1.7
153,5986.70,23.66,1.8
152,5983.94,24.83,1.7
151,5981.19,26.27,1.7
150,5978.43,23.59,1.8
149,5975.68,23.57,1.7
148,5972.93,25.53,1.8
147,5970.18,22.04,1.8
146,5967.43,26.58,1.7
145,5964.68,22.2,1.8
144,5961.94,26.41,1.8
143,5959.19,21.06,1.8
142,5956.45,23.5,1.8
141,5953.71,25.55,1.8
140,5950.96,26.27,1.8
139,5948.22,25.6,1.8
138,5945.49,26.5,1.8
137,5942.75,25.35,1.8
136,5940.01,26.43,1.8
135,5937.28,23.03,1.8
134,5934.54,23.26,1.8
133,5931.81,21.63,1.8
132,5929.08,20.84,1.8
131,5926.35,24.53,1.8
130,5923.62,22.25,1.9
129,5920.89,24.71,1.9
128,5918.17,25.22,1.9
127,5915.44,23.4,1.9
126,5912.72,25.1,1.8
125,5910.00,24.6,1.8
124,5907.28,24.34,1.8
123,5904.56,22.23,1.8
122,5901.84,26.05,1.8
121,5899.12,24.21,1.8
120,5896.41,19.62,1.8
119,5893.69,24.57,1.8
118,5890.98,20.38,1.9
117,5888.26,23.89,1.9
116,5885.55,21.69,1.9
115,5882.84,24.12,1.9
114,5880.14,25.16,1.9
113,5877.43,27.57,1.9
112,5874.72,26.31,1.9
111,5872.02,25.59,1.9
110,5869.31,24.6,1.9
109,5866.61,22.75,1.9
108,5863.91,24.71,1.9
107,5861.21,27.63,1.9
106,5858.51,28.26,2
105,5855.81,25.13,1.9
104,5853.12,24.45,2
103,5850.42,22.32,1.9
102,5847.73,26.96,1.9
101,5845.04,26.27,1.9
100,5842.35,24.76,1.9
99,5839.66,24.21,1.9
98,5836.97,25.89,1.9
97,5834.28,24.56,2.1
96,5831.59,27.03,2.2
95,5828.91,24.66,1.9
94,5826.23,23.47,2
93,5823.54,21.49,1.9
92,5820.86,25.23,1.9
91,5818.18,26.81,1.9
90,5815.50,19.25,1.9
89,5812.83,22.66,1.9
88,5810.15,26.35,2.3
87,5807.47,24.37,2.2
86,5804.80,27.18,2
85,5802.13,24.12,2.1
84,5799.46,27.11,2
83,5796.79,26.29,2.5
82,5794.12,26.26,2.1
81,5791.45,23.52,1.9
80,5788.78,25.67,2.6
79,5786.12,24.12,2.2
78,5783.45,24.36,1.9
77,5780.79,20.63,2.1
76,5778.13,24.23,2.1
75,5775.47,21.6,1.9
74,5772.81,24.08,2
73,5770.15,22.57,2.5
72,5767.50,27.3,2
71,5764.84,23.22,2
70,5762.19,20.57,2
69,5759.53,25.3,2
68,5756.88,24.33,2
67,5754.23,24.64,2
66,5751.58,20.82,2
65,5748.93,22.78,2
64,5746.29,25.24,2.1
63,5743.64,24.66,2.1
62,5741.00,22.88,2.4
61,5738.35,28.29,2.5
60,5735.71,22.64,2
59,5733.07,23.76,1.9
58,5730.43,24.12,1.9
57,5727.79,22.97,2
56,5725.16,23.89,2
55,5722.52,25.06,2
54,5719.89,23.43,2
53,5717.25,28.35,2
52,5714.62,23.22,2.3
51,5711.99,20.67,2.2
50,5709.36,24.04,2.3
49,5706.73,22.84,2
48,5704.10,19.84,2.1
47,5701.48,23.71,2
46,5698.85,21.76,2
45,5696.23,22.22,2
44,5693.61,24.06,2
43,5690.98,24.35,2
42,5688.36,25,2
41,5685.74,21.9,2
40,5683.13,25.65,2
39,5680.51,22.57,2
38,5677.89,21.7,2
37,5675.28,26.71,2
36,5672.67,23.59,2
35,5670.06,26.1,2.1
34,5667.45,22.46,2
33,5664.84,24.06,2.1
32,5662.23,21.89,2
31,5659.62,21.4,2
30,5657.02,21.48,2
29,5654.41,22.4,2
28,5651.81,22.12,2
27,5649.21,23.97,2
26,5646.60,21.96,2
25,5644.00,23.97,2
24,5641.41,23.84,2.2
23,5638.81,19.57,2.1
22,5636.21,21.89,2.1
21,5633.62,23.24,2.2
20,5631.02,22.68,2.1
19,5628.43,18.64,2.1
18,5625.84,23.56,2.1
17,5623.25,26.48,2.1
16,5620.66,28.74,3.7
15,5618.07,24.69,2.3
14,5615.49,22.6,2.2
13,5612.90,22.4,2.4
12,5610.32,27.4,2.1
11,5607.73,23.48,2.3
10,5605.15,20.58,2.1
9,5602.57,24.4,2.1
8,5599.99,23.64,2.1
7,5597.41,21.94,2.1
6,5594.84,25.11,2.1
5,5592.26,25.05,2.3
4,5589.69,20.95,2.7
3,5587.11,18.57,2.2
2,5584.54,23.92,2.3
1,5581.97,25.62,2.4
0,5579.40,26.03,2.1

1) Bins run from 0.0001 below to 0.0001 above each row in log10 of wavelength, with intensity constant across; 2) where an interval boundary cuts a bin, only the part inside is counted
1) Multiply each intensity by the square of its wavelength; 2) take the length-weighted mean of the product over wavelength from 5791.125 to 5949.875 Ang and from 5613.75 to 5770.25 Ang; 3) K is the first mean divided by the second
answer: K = 1.11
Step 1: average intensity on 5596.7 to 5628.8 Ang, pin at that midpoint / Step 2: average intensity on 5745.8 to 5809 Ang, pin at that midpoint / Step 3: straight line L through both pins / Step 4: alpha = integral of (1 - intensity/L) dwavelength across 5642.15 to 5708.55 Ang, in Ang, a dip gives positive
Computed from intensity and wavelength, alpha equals 2.5 Ang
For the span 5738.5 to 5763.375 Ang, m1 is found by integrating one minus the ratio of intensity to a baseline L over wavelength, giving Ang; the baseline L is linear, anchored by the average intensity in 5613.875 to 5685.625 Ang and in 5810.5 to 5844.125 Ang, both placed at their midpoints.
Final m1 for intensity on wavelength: 0.1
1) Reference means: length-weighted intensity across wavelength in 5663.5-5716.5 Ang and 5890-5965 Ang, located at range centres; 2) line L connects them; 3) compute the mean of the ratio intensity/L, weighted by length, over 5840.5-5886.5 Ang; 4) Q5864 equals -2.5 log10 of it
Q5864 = -0.06 mag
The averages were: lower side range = 23.4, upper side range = 23.9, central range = 25.2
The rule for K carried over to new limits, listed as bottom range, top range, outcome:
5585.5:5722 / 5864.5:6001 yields 1.14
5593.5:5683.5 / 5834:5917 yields 1.14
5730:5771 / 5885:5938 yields 1.03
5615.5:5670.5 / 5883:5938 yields 1.11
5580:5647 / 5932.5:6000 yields 1.19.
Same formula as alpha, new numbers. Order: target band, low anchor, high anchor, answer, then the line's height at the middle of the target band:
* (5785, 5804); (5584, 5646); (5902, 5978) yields -1.3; 23.7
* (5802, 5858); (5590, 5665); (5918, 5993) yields -2.3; 23.7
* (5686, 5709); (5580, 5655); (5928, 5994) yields 0.5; 23.4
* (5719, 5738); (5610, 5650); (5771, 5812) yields 0.1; 24.1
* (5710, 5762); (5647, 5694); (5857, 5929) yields -0.7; 23.6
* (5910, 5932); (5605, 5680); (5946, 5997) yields 0.5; 24.2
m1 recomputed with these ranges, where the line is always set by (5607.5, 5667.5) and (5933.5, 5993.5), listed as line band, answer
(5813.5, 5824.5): 0.3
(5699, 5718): 0.3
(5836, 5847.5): -0.8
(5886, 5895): 0.5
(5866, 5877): -0.6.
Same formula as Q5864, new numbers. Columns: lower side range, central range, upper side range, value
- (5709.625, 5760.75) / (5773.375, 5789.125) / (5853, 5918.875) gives 0.039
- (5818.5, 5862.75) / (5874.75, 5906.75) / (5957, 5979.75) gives 0.043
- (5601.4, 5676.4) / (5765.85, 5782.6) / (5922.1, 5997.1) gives 0.010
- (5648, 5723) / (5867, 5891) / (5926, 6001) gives -0.026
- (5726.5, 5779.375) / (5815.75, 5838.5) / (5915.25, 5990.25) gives -0.032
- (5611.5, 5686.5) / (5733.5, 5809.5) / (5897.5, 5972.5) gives -0.029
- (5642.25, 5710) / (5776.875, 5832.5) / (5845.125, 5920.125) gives -0.023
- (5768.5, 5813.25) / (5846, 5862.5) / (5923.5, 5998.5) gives -0.062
